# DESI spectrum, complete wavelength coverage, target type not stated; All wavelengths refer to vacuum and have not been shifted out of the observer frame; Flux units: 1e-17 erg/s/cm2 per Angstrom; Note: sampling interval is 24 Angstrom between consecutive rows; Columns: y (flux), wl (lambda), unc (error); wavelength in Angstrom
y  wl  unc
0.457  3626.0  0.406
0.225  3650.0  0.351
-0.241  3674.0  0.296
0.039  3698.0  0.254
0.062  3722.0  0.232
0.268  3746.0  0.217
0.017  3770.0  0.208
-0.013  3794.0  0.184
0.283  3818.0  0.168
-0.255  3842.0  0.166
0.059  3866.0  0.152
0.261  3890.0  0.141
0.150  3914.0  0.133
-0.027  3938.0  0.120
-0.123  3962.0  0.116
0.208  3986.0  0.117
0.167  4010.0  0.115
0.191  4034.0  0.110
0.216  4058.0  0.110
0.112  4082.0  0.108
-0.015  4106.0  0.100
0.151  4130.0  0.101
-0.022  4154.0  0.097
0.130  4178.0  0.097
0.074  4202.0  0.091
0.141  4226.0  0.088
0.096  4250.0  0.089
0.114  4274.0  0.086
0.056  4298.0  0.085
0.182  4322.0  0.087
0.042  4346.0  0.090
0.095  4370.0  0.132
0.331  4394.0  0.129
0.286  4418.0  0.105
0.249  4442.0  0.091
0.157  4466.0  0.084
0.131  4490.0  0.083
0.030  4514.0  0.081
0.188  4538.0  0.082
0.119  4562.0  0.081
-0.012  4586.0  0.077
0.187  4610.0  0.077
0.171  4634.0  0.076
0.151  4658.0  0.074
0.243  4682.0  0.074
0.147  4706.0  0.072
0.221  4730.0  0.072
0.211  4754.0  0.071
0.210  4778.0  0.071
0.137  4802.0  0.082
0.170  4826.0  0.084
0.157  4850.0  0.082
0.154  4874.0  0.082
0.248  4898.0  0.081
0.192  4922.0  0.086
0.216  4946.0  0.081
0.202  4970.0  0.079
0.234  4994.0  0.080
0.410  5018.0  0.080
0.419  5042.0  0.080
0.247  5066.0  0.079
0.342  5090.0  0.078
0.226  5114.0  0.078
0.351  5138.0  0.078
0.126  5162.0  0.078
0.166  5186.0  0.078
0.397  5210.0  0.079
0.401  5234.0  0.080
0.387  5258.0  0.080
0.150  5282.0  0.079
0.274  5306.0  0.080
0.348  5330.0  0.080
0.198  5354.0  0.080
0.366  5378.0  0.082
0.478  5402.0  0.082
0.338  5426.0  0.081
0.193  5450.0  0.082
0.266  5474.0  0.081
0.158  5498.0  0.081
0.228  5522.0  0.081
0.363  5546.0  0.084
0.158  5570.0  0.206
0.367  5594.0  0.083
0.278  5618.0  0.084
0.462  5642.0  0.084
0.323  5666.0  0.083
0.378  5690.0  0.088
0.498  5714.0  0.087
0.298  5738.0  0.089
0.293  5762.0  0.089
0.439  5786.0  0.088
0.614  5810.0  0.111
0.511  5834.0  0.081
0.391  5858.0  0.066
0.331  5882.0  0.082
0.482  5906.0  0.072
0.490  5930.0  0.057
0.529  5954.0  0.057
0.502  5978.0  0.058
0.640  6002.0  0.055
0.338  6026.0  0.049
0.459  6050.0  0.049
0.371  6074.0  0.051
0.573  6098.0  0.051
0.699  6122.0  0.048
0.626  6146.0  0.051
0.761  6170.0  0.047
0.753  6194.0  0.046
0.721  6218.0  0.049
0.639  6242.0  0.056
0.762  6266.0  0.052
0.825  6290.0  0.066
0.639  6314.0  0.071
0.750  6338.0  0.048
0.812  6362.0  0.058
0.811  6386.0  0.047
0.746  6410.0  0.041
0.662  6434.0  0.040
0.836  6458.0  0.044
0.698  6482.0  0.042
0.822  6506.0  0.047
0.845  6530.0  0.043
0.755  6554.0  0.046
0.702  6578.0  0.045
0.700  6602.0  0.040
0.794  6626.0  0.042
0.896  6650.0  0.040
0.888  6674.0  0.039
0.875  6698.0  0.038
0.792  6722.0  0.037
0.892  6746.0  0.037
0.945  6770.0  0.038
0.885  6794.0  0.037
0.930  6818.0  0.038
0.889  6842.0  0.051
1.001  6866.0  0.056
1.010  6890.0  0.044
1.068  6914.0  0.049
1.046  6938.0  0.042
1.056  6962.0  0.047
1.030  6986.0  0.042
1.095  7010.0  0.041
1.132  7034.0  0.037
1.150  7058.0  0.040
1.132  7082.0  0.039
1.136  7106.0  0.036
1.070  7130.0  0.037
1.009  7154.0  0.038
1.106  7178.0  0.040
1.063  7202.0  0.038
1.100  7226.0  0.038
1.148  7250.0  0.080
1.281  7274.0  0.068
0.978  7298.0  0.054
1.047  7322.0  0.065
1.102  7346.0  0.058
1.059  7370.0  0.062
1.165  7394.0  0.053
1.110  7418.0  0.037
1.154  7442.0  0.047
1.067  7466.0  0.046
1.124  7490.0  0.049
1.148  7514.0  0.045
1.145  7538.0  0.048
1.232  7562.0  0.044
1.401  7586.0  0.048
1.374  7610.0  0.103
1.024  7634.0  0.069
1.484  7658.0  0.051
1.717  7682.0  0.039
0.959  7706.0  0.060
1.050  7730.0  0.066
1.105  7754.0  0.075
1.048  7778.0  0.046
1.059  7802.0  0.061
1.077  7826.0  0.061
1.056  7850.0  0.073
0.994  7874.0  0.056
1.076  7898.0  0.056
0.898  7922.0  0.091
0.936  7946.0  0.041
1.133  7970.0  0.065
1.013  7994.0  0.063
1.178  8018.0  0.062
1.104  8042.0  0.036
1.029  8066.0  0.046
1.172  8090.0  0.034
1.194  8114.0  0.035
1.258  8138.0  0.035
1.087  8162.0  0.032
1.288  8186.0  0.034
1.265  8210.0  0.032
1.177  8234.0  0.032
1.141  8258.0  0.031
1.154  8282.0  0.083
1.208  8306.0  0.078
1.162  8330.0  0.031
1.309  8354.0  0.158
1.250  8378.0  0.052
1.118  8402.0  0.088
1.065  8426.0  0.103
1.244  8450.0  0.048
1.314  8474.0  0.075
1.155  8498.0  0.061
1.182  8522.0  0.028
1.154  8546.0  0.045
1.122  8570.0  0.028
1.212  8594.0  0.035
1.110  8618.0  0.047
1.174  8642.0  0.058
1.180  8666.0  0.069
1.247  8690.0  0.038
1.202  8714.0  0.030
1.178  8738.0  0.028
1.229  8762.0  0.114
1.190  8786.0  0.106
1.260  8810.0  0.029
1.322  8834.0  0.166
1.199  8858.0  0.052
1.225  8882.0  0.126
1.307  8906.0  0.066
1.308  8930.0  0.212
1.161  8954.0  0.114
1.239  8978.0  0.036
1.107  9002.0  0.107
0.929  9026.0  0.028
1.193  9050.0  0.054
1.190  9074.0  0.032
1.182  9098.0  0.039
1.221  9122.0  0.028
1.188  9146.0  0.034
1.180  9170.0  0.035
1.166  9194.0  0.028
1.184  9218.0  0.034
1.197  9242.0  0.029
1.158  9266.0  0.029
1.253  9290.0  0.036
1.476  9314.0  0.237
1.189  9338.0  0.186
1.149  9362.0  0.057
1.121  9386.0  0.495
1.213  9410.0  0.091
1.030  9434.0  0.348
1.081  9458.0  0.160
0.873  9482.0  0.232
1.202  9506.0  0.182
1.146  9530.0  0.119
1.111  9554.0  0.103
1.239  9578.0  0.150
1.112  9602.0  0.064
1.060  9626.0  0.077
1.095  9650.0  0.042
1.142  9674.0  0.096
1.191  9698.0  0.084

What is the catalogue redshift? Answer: 0.532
